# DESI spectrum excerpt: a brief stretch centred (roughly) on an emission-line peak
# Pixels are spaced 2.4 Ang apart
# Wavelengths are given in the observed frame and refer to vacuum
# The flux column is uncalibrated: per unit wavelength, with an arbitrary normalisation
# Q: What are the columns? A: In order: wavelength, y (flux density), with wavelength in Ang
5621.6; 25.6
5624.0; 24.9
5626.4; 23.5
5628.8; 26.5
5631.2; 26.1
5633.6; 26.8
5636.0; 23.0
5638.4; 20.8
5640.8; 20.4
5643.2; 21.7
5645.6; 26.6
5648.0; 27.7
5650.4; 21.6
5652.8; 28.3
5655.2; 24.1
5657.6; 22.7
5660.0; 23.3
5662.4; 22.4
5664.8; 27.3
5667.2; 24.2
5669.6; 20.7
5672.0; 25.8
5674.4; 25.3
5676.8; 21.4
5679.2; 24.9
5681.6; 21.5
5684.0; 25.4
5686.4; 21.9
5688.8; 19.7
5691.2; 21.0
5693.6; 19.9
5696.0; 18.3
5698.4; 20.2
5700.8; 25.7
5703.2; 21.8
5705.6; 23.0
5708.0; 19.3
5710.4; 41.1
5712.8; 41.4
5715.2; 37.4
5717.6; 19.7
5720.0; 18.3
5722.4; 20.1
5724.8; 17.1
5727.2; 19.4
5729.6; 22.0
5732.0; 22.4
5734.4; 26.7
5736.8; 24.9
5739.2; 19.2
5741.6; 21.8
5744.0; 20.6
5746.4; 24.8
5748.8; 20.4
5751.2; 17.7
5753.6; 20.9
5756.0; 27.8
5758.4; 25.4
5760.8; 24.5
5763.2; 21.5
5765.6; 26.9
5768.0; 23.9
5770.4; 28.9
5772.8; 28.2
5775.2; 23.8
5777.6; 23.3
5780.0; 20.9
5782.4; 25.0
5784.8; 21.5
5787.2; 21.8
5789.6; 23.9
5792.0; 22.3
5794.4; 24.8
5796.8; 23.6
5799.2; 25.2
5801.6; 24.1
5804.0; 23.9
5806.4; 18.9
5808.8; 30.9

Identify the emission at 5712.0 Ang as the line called H-beta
